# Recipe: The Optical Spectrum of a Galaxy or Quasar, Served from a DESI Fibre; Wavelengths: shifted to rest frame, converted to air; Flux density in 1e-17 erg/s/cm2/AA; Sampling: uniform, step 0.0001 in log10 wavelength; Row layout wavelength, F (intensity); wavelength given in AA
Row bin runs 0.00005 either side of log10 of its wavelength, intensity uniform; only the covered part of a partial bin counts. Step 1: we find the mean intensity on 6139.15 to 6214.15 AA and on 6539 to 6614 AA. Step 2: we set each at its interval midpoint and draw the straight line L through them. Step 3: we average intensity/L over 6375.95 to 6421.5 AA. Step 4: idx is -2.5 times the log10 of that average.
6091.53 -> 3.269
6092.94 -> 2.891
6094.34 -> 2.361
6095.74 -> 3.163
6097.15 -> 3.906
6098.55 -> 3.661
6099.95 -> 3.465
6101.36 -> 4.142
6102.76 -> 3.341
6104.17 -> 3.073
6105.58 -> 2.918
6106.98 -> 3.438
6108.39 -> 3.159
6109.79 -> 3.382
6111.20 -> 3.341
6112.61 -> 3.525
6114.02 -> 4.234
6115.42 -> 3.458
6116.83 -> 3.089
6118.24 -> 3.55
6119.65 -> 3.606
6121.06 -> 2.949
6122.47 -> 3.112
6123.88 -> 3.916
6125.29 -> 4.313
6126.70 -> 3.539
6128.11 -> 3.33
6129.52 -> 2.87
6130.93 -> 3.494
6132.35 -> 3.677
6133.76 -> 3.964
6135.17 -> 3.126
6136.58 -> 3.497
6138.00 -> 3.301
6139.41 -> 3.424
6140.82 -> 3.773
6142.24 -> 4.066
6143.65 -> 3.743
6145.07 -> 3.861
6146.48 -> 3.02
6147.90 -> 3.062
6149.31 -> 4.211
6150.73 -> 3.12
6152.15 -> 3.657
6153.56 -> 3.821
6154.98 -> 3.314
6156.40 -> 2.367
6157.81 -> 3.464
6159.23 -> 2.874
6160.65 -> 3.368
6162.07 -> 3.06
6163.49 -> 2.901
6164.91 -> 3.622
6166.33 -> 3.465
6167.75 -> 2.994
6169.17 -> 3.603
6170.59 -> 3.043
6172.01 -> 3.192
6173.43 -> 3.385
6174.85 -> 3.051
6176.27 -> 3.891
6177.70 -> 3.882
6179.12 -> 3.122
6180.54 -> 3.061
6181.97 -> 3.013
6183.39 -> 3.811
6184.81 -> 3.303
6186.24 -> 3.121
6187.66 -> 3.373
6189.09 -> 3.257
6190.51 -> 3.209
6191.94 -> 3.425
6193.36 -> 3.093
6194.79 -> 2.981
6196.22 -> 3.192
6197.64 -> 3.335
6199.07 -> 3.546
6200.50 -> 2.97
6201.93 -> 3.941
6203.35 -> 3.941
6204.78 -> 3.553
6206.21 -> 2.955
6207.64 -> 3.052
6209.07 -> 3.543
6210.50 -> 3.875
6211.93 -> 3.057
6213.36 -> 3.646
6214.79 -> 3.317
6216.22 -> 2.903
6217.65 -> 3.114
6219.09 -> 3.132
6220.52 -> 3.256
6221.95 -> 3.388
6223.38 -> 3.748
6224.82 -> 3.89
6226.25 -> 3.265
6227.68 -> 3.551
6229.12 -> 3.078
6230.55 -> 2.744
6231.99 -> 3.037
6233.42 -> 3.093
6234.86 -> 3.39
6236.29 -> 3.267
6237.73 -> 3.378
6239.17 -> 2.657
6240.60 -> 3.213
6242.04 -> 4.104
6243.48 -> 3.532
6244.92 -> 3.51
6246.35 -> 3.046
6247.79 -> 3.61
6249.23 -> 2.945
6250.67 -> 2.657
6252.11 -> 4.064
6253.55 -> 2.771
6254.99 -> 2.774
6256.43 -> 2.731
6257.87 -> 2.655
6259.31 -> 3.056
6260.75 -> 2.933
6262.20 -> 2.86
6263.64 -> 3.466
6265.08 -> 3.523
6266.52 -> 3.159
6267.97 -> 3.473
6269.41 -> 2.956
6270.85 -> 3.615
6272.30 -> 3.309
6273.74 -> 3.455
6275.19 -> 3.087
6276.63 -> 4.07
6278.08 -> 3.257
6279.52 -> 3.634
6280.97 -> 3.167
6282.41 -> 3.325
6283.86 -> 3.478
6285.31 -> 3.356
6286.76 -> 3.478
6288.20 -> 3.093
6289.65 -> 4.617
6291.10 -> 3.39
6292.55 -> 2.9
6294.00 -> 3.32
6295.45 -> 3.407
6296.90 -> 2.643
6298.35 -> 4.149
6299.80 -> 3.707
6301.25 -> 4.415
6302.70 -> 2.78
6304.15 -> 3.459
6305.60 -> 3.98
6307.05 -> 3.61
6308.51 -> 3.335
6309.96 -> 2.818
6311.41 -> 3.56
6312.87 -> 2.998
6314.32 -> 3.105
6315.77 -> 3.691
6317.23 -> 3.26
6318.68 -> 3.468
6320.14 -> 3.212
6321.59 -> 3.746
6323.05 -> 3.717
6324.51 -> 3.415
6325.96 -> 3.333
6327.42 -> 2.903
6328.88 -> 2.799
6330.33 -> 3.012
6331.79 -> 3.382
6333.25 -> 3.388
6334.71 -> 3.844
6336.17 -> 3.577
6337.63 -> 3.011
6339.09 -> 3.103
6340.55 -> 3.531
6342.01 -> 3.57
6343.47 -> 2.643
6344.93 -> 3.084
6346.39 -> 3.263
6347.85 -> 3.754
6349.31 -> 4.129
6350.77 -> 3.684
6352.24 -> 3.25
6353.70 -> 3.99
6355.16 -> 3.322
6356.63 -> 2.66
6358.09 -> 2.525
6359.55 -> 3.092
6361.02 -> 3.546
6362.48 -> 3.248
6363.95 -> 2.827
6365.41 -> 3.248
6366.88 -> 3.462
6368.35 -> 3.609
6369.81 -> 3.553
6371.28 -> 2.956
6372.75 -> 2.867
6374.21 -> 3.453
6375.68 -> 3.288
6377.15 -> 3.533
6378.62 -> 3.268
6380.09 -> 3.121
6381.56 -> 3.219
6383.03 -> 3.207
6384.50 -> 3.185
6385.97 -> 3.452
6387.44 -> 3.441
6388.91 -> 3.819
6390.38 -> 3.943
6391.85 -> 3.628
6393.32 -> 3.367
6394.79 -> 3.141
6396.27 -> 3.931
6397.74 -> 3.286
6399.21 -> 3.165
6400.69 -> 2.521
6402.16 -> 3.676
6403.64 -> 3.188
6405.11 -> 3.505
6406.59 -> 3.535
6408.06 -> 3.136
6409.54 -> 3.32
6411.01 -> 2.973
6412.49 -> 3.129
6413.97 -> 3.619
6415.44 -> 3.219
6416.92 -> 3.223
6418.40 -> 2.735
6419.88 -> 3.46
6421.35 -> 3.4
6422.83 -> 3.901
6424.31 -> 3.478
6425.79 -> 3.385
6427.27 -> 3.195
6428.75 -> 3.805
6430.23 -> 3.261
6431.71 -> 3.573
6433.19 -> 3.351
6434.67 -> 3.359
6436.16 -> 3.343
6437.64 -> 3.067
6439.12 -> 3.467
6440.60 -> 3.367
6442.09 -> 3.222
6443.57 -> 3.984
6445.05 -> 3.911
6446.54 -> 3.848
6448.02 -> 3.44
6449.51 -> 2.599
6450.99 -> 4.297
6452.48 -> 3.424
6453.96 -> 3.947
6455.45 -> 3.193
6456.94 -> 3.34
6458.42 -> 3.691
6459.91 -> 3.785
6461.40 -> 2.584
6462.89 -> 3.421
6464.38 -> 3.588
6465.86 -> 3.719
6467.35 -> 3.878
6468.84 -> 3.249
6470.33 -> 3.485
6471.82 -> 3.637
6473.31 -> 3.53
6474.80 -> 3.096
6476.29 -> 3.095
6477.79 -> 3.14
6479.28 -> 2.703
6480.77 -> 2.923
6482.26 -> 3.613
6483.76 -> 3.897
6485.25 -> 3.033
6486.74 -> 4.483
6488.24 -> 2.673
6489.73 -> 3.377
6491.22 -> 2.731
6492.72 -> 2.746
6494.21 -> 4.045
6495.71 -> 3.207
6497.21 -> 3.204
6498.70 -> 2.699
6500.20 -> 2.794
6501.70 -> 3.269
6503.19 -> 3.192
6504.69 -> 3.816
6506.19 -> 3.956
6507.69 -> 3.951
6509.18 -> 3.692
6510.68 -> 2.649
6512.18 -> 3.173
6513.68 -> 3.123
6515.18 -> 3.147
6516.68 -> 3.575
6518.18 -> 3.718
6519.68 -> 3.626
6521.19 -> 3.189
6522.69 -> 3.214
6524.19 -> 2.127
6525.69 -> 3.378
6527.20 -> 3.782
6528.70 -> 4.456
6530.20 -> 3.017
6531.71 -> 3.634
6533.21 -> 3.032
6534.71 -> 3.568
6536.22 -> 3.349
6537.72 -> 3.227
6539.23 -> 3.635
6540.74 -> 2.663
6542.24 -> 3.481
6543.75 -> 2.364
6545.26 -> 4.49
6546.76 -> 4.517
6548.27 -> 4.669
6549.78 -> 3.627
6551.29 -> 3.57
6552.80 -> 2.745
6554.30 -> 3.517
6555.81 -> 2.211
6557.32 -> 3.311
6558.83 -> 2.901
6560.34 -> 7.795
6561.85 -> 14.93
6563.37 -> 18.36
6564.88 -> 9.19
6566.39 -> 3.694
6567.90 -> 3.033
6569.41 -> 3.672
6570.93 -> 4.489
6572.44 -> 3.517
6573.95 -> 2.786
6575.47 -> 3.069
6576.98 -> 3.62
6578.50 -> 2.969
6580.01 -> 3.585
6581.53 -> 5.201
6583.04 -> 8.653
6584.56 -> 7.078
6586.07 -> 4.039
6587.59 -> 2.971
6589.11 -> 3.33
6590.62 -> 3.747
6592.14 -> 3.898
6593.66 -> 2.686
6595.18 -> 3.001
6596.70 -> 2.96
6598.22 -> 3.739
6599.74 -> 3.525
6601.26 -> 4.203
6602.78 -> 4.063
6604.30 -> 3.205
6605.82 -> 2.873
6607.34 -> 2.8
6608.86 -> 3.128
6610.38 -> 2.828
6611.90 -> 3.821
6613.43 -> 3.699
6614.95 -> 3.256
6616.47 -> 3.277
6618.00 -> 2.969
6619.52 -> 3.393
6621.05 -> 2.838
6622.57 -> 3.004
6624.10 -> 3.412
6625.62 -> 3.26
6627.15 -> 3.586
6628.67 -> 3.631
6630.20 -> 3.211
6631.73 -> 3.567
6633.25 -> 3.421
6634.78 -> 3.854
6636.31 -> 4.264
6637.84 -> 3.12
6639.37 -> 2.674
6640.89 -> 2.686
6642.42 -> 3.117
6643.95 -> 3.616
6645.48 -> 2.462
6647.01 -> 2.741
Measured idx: 0.18 mag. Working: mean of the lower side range 3.37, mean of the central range 3.33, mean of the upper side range 4.36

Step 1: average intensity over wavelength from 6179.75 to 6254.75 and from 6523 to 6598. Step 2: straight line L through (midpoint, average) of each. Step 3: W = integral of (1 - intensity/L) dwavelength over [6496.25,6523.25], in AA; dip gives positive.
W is 5.5 AA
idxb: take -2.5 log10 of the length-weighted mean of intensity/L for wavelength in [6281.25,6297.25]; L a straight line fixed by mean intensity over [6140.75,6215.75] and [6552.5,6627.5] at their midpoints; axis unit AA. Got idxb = 0.07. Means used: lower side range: 3.36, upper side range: 4.29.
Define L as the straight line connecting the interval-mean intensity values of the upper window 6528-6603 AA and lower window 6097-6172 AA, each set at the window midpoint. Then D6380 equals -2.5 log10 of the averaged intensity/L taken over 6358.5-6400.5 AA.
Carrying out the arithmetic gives 0.192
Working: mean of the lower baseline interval 3.43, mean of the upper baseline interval 4.4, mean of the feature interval 3.33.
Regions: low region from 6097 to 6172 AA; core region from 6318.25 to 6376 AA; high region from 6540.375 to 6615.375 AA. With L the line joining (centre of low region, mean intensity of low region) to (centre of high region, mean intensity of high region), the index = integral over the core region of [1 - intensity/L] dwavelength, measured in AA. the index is 8.44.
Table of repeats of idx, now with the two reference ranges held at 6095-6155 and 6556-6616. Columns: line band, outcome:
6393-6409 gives 0.24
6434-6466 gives 0.22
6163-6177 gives 0.09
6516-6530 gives 0.28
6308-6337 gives 0.19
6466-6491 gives 0.27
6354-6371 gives 0.26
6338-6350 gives 0.19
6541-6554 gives 0.23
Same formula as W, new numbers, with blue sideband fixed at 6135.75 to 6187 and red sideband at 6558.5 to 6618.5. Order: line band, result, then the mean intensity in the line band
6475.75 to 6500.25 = 6.2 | 3.21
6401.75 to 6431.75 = 5.4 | 3.36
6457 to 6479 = 4.3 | 3.4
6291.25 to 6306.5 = 1.2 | 3.48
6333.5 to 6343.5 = 1.3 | 3.38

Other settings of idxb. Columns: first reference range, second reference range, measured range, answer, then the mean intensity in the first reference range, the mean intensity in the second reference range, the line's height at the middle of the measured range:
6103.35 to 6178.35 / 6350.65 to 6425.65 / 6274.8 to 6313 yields -0.032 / 3.42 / 3.32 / 3.35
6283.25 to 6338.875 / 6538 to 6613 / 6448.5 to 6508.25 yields 0.186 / 3.4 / 4.36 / 4.01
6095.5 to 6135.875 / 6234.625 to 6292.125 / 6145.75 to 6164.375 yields 0.057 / 3.48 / 3.3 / 3.43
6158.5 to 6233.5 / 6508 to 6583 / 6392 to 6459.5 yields 0.149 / 3.31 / 4.21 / 3.9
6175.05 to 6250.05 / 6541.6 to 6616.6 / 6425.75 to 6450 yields 0.158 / 3.33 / 4.37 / 3.97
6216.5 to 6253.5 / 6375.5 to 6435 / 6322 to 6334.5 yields 0.017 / 3.29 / 3.37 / 3.33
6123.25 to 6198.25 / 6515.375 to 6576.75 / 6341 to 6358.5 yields 0.151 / 3.39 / 4.31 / 3.84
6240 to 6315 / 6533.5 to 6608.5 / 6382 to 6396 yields 0.076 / 3.34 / 4.36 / 3.73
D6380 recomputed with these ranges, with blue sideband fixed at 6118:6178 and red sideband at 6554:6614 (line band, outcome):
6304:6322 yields 0.14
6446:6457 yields 0.20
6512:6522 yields 0.29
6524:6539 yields 0.28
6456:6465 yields 0.24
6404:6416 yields 0.24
